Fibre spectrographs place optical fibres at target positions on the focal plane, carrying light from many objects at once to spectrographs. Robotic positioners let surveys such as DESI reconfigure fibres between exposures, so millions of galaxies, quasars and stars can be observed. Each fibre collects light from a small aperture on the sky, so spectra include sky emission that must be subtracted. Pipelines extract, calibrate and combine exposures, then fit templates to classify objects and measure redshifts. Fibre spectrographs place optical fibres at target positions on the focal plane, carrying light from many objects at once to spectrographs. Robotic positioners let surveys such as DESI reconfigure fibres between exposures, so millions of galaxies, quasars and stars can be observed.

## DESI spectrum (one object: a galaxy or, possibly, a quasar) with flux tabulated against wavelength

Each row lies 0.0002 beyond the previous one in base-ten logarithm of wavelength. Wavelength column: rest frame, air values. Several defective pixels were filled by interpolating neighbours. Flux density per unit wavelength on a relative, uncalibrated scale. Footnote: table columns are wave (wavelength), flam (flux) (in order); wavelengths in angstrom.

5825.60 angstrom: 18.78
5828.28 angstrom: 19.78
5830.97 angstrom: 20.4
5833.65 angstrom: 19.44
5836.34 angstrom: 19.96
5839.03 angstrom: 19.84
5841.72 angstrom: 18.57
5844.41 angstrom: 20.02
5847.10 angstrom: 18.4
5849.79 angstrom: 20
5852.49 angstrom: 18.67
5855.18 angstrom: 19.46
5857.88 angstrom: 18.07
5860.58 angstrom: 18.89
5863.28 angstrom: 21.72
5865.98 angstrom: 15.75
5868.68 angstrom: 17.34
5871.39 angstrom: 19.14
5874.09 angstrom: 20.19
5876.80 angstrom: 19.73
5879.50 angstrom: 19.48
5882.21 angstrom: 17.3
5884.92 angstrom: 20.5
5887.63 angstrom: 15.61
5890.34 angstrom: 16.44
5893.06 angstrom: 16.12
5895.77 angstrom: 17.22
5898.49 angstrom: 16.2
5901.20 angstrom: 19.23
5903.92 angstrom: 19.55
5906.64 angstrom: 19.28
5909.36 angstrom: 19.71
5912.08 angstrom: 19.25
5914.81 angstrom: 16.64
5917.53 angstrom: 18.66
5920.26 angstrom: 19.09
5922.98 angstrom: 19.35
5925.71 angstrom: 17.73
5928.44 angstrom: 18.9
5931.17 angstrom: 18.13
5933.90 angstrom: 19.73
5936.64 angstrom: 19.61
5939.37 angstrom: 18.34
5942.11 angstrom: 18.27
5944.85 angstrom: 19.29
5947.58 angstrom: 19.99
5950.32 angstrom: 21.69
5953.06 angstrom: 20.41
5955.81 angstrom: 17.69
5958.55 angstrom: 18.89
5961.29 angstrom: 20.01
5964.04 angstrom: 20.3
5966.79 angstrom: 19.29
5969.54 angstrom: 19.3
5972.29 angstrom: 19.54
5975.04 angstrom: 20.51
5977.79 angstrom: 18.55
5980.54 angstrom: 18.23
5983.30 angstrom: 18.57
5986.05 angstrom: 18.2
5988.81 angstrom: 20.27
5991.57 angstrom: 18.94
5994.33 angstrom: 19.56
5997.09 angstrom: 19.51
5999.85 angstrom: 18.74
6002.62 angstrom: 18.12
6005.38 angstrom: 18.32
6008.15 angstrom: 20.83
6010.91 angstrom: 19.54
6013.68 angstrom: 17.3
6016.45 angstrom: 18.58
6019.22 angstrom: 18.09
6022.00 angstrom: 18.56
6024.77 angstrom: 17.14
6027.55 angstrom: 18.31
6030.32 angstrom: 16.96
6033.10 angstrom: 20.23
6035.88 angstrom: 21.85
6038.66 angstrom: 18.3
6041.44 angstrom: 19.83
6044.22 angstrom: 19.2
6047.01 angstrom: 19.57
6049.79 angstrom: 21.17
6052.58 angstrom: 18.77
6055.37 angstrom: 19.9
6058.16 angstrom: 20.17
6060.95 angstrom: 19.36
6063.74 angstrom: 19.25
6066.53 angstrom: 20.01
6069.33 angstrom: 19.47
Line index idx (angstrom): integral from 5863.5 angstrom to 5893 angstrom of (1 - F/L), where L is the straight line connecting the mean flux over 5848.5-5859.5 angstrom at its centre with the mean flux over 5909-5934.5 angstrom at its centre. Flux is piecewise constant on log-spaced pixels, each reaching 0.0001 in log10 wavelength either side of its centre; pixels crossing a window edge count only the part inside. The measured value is 1.1 angstrom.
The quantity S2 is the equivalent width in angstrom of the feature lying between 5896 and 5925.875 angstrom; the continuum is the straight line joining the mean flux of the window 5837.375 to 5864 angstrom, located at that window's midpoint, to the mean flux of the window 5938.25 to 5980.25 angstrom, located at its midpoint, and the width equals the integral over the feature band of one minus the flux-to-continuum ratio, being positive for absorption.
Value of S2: 1.23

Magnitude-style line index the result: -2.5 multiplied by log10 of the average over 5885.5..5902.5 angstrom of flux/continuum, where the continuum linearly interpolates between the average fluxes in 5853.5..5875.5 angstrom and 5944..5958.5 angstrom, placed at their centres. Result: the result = 0.131 mag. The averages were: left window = 18.8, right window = 19.8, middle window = 17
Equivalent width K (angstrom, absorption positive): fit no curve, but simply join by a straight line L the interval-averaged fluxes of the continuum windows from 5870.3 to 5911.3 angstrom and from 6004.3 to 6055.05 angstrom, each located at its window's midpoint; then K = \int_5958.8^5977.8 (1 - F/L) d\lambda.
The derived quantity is -0.9 angstrom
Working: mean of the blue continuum 18.4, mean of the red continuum 19.1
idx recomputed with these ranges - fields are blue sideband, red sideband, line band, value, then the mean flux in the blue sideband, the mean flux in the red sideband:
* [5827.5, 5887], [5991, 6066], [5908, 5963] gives 0.20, 19.2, 19.1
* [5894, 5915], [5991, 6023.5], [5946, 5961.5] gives -0.94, 18.4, 18.8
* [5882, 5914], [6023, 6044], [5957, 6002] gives -1.60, 18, 19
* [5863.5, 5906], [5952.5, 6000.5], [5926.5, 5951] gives -0.59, 18.1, 19.2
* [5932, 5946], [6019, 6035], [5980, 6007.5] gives -0.49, 19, 18.3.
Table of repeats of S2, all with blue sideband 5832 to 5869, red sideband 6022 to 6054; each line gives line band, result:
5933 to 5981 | -0.8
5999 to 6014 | 0.2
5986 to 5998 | -0.2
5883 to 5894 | 1.1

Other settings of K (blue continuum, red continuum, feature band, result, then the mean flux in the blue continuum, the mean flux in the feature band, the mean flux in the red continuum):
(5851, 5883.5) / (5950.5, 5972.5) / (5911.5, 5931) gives 0.8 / 18.8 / 18.5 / 19.5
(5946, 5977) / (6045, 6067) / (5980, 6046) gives 2.9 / 19.8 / 18.9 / 19.7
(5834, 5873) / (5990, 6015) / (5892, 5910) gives 0.8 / 19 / 18.2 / 19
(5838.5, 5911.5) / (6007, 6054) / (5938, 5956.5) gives -0.6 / 18.6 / 19.4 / 19.1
